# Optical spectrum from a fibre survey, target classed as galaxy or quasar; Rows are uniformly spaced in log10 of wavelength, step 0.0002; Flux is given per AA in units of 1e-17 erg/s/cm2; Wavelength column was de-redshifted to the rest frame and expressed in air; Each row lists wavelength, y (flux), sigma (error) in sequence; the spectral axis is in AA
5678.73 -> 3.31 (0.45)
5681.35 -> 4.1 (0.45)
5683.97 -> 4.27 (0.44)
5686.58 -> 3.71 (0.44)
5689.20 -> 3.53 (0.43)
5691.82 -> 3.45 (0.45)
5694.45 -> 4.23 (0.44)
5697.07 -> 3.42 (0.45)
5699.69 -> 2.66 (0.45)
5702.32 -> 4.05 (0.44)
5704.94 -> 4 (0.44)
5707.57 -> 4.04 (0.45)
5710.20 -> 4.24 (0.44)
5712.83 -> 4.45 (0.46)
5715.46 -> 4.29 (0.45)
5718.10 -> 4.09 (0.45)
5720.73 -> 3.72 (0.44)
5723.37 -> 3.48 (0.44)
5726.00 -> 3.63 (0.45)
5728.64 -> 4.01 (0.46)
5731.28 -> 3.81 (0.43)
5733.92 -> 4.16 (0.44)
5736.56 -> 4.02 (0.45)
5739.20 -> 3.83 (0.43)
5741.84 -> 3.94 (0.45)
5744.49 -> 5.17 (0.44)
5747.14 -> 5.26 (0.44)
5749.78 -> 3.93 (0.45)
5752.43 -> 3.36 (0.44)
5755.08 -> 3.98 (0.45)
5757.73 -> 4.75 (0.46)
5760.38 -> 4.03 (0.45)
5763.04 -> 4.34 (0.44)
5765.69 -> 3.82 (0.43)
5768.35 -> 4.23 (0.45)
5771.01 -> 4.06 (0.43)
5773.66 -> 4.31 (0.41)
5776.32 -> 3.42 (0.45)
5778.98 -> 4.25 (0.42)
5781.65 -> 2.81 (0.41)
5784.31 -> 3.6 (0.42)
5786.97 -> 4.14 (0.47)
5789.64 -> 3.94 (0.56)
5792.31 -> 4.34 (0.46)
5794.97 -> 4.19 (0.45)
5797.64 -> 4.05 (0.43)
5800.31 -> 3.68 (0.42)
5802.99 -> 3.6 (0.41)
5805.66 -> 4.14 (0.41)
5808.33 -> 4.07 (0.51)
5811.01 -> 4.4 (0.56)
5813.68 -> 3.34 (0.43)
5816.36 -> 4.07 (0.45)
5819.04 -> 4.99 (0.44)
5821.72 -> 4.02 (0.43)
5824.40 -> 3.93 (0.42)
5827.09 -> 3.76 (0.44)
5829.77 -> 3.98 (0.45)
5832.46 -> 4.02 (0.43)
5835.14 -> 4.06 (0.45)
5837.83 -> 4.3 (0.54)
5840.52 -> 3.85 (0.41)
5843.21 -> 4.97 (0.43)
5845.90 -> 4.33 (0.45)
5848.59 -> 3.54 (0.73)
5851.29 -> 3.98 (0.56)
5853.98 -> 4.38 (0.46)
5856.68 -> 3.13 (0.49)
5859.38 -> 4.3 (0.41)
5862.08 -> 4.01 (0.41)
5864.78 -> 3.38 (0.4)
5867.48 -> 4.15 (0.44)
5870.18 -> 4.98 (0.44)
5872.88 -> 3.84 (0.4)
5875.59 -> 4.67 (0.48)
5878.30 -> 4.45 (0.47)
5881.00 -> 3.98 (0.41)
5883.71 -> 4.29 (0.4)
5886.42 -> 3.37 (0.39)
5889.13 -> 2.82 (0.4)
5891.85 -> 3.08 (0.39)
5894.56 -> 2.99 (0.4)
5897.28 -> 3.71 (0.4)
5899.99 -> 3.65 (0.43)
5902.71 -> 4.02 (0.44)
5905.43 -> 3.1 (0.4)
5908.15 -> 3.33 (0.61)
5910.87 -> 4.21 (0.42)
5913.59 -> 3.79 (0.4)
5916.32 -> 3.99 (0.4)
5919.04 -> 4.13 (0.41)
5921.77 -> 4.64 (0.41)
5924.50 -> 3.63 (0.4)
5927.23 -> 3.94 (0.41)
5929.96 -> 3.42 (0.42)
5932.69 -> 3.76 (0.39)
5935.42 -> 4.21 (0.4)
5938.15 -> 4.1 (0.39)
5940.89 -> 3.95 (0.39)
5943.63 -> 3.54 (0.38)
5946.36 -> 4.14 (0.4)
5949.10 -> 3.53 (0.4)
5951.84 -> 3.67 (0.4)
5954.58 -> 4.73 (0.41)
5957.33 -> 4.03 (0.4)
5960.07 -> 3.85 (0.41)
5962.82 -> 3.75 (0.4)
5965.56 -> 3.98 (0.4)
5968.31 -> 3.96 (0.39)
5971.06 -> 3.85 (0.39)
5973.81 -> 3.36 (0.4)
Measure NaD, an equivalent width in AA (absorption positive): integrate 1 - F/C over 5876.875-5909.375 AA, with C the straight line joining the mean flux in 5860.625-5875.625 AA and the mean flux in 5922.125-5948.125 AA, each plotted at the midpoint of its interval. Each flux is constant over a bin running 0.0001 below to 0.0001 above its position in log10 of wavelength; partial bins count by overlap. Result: 3.8 AA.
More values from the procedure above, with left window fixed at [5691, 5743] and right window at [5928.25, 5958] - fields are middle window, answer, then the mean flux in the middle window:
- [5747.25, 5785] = -0.8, 3.97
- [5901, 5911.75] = 0.7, 3.64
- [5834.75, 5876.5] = -2.3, 4.11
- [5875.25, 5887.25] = -0.7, 4.14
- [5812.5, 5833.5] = -0.7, 4.02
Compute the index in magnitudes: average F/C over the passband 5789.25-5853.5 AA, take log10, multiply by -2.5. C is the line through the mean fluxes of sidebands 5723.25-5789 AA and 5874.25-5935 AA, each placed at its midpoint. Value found -0.04 mag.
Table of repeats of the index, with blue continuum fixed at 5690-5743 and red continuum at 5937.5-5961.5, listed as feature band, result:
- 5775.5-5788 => 0.07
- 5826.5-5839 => -0.04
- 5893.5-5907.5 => 0.13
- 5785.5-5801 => -0.05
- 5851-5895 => 0.01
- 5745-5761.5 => -0.10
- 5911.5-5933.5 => 0.00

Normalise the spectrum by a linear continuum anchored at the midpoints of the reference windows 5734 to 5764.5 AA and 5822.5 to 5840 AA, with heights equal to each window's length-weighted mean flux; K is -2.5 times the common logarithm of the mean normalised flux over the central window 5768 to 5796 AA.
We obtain 0.058 mag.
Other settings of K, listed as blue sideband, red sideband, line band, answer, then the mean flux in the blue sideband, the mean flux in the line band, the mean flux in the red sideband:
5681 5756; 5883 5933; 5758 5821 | -0.043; 3.96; 4.01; 3.67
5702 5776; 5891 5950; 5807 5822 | -0.052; 4.1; 4.16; 3.77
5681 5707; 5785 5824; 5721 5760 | -0.057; 3.74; 4.08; 4.06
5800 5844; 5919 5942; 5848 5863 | 0.037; 4.07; 3.9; 3.97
